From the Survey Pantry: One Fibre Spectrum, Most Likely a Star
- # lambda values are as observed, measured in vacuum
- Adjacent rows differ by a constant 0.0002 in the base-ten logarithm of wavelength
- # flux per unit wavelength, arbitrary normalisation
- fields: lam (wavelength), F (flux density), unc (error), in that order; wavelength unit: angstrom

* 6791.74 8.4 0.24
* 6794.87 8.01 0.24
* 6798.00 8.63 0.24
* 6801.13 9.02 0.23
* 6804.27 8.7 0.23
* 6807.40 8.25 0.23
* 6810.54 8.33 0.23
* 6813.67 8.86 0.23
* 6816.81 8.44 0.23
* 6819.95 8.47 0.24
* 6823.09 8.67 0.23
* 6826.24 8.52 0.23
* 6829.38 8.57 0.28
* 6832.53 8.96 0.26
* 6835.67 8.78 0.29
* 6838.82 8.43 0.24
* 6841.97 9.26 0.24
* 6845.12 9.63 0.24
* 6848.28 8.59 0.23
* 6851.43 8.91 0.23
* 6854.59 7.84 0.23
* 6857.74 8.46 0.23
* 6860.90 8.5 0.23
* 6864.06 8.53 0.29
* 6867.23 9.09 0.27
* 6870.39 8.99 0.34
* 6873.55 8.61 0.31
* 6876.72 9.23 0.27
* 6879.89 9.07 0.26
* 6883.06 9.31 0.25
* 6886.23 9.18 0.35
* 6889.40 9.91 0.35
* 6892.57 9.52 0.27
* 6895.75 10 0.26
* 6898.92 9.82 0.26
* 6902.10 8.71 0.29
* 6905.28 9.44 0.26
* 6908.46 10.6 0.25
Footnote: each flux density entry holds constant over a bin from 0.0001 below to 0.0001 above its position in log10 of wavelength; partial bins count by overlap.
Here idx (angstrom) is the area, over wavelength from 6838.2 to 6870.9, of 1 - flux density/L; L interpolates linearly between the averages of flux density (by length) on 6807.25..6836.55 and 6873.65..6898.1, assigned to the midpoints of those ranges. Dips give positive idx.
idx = 1.0 angstrom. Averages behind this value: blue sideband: 8.6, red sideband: 9.42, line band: 8.75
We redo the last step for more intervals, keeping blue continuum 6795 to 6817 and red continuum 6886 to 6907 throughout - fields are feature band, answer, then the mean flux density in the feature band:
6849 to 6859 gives 0.74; 8.42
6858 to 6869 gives 0.61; 8.68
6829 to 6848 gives -0.03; 8.94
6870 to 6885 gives 0.46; 9.05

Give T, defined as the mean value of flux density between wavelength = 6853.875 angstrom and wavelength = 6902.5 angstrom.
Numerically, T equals 9.08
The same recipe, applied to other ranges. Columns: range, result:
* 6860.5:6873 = 8.79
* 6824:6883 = 8.79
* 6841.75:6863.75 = 8.7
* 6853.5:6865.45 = 8.35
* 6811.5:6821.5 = 8.58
